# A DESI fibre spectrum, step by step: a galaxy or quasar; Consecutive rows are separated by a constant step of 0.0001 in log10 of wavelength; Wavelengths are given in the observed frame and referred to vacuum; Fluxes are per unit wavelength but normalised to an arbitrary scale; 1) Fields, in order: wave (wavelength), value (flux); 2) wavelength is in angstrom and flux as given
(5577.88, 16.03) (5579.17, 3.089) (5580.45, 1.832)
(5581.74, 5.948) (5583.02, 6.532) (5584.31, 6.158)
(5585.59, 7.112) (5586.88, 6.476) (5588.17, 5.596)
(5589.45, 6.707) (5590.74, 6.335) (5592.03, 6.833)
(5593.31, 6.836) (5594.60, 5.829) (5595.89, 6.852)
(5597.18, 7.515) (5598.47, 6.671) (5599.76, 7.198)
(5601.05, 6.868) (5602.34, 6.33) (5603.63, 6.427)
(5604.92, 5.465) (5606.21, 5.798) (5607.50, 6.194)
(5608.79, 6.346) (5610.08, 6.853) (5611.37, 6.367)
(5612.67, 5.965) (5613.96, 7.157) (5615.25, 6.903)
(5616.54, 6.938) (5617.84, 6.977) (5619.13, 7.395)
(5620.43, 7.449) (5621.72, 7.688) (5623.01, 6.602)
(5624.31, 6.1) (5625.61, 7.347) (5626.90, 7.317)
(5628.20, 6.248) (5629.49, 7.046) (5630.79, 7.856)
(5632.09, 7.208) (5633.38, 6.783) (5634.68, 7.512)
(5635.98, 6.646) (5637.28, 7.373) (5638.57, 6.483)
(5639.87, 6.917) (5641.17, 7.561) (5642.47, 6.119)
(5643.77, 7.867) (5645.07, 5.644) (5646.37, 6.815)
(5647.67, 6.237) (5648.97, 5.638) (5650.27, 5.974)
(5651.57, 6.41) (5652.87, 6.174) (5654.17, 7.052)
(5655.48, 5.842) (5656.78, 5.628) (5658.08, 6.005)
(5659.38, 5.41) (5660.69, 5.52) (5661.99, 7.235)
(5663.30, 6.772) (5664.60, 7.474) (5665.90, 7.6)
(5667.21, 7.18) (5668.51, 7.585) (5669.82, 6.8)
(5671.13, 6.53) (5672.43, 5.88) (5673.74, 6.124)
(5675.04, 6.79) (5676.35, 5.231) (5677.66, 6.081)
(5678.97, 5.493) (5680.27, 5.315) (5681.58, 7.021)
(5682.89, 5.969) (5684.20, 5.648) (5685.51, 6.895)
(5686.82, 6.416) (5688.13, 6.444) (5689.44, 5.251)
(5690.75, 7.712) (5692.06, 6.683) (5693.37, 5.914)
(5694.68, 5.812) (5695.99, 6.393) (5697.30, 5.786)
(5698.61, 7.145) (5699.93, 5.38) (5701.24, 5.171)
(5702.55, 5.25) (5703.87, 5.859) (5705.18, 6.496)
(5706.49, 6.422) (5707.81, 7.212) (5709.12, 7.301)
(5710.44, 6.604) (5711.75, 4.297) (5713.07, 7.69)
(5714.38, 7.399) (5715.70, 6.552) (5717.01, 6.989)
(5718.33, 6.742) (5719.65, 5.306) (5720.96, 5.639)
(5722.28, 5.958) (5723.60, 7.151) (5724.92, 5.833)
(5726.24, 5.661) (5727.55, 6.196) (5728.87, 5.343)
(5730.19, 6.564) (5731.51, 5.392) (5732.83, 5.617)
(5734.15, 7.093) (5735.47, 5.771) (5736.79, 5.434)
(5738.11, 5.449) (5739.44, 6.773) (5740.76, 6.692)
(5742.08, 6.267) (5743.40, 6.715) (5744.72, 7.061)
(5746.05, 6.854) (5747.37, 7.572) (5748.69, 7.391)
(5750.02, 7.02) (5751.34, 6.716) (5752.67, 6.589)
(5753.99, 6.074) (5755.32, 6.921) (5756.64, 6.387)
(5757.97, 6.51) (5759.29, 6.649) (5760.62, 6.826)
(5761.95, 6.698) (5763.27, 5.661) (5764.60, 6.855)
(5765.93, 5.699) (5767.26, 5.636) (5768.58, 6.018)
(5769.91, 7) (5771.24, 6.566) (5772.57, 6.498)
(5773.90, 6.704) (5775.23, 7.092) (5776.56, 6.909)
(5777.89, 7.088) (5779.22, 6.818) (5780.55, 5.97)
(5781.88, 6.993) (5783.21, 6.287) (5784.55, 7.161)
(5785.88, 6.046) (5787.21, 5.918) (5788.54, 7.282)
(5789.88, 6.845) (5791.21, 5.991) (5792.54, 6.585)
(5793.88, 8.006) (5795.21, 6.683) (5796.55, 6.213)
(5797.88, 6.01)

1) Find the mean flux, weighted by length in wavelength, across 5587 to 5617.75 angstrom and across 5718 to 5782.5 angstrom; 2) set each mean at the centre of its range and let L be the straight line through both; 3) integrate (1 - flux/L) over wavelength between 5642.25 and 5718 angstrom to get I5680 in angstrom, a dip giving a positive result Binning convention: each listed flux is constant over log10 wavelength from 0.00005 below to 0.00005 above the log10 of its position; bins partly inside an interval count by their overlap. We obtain 1.4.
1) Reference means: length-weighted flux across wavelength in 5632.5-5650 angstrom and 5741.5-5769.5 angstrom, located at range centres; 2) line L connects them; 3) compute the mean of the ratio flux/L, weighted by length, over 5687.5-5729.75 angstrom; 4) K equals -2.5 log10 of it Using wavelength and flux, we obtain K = 0.07 mag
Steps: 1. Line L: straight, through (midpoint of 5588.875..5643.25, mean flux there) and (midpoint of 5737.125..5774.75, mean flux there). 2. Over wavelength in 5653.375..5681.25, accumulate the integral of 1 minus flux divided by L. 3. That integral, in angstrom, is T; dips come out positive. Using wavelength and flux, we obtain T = 1.4 angstrom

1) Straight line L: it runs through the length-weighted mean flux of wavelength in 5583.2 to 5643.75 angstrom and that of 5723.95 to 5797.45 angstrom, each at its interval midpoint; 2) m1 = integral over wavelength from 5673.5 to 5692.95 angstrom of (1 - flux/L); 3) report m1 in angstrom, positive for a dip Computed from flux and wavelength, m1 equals 1.25 angstrom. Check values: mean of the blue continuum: 6.76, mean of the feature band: 6.2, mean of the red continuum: 6.49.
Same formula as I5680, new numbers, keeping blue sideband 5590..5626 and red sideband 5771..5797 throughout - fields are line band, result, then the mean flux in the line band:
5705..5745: 2.3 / 6.3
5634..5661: 1.0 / 6.43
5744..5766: -0.1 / 6.7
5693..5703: 1.2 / 5.87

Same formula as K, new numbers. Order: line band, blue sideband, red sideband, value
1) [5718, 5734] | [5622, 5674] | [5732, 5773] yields 0.10 mag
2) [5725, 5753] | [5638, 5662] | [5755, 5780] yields 0.02 mag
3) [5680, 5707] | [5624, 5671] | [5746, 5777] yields 0.09 mag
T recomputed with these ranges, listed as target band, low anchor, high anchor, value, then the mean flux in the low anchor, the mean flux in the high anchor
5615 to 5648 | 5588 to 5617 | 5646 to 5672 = -2.3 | 6.54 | 6.49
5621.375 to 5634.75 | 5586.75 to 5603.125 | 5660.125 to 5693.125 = -1.0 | 6.62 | 6.46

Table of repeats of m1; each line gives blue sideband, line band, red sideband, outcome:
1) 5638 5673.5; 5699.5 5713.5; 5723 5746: 0.4 angstrom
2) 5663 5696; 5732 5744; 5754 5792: 0.6 angstrom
